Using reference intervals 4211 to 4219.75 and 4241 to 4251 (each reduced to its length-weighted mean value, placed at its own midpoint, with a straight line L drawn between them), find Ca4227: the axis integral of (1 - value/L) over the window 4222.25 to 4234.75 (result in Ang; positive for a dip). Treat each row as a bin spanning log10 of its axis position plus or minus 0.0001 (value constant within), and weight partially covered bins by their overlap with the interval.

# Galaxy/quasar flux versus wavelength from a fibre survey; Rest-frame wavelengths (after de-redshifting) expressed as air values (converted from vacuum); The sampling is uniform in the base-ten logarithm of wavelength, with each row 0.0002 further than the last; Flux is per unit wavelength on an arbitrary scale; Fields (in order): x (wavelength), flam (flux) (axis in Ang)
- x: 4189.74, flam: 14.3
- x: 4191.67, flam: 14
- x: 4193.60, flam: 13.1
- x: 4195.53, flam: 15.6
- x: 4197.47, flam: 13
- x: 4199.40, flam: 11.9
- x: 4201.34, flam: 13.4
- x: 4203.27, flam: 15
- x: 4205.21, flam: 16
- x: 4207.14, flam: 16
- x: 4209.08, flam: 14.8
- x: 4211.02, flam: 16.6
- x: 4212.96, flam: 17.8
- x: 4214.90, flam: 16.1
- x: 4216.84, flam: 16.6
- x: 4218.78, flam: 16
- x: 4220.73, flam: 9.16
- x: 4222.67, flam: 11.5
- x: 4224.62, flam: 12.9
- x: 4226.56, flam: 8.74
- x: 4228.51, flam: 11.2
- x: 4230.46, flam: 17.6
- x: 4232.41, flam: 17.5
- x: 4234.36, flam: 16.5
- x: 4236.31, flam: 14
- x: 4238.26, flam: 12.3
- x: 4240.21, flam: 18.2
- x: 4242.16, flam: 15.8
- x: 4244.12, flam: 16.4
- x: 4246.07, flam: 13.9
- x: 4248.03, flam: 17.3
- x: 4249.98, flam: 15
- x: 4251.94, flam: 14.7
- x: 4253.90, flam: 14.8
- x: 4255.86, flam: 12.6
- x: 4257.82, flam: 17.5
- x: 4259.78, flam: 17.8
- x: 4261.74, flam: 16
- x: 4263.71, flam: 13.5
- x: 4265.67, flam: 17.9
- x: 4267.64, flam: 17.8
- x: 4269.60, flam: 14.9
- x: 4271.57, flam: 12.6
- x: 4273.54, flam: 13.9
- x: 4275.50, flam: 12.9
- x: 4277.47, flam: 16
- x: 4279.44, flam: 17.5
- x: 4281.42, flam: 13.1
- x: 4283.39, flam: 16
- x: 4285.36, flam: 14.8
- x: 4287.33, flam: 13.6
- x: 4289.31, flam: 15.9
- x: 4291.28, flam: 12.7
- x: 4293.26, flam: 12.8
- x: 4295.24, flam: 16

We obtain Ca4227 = 2.0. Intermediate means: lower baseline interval 16.6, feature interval 13.7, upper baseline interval 15.7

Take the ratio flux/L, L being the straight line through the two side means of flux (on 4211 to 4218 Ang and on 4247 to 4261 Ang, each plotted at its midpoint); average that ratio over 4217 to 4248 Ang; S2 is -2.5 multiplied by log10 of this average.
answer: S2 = 0.14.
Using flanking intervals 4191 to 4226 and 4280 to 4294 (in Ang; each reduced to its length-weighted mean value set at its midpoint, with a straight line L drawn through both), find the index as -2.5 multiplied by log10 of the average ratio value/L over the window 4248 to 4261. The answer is -0.09 mag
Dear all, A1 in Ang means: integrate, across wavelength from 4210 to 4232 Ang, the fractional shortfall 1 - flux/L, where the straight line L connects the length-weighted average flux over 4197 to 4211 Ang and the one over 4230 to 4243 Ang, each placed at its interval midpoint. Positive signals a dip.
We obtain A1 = 1.6 Ang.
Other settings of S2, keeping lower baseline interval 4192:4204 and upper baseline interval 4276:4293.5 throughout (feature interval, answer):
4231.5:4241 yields -0.110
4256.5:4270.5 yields -0.136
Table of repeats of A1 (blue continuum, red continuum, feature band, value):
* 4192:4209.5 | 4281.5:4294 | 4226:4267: -2.95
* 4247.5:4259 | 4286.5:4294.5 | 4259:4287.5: -1.47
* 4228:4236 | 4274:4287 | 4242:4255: 0.13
